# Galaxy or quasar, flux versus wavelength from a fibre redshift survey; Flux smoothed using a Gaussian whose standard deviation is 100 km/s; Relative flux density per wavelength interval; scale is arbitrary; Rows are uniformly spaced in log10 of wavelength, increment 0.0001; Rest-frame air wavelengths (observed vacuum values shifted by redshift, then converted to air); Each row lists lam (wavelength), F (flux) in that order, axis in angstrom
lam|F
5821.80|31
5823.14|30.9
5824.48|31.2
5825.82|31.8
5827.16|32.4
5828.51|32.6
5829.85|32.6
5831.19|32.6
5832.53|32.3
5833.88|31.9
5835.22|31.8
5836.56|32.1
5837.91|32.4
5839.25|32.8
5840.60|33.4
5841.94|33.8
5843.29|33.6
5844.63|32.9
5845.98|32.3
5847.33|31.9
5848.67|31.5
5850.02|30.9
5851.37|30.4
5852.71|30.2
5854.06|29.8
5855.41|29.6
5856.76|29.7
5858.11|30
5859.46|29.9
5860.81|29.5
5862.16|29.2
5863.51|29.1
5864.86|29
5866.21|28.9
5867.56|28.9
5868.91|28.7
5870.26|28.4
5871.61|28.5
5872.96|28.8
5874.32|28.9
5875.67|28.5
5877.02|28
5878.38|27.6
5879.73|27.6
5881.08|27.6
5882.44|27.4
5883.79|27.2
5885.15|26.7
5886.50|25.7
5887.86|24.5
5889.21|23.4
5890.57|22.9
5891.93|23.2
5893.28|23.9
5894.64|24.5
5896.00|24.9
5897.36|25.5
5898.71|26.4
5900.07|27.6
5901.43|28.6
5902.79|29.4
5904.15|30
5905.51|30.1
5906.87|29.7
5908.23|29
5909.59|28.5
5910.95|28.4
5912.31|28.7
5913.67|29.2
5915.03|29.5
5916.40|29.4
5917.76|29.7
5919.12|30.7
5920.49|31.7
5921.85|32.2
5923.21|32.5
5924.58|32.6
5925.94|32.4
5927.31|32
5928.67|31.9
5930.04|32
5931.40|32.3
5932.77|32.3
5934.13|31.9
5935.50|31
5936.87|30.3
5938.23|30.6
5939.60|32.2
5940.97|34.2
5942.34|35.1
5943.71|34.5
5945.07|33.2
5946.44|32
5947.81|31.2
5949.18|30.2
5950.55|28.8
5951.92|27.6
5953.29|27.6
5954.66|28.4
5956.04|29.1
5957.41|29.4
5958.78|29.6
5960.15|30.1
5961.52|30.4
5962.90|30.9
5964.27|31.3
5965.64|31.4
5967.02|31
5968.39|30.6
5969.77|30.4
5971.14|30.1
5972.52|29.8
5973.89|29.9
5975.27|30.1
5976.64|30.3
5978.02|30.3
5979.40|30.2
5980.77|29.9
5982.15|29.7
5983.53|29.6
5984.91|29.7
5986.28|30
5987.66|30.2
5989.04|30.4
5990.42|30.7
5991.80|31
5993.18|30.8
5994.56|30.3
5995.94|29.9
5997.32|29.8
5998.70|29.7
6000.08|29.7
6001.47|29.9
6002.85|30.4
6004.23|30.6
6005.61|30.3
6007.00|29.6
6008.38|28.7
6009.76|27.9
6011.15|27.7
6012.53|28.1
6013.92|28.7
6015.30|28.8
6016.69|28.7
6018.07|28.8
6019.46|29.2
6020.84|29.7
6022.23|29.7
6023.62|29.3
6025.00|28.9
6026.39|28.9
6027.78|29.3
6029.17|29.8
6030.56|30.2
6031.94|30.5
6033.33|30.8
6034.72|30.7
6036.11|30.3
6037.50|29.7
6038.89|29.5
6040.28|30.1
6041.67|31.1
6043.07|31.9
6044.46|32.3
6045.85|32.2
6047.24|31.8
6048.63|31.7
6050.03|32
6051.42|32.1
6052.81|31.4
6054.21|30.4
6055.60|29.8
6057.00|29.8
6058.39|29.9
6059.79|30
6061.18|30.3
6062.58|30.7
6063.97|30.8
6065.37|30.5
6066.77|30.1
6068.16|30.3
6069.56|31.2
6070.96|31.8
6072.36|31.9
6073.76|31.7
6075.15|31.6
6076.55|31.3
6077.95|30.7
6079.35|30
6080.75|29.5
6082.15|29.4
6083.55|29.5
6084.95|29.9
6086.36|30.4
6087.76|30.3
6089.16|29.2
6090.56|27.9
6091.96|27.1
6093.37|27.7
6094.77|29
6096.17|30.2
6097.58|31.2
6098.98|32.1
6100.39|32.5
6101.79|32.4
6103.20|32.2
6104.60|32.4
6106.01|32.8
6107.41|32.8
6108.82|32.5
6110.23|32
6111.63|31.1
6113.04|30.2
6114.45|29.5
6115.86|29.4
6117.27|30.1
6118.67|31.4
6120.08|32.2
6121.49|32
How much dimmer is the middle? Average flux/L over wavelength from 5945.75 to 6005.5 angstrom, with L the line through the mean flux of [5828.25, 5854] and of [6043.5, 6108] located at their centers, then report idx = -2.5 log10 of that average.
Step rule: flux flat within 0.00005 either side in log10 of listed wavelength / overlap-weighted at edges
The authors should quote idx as 0.05 mag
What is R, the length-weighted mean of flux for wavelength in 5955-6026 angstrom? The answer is 29.8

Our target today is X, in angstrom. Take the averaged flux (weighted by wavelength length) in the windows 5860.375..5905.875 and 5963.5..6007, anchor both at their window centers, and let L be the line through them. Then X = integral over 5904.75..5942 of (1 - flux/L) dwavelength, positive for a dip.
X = -3.3 angstrom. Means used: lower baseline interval 27.3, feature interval 31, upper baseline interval 30.2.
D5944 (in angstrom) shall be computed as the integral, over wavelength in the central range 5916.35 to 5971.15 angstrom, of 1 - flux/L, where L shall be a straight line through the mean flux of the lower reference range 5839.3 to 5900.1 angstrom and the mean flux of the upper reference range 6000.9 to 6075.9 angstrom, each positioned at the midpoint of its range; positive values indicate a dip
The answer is -3.49 angstrom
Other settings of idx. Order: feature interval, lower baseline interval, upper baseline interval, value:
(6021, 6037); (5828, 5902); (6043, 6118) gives 0.02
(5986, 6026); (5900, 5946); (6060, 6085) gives 0.05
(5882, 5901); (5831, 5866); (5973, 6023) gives 0.21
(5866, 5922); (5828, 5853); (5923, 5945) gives 0.16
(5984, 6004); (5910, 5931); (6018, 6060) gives 0.01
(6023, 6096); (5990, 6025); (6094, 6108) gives 0.01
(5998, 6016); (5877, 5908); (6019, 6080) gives 0.01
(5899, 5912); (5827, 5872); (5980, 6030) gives 0.06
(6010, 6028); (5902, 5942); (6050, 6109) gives 0.07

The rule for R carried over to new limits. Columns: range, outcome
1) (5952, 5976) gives 29.9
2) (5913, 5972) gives 31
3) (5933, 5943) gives 32.2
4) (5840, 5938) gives 29.3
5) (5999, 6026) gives 29.2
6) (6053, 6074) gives 30.6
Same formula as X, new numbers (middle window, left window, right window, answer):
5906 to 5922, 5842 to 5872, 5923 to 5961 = 0.6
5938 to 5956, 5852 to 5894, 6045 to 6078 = -1.3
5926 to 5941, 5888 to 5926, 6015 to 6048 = -1.6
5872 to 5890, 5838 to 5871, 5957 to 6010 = 2.0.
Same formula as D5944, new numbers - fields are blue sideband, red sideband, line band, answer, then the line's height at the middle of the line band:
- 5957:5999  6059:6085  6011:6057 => 0.5 angstrom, 30.5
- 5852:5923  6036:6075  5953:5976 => -0.5 angstrom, 29.5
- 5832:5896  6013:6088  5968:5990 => -0.2 angstrom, 29.9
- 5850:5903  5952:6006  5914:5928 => -1.2 angstrom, 28.7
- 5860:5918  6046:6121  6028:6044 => -0.2 angstrom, 30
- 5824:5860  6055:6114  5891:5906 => 2.3 angstrom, 31.5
